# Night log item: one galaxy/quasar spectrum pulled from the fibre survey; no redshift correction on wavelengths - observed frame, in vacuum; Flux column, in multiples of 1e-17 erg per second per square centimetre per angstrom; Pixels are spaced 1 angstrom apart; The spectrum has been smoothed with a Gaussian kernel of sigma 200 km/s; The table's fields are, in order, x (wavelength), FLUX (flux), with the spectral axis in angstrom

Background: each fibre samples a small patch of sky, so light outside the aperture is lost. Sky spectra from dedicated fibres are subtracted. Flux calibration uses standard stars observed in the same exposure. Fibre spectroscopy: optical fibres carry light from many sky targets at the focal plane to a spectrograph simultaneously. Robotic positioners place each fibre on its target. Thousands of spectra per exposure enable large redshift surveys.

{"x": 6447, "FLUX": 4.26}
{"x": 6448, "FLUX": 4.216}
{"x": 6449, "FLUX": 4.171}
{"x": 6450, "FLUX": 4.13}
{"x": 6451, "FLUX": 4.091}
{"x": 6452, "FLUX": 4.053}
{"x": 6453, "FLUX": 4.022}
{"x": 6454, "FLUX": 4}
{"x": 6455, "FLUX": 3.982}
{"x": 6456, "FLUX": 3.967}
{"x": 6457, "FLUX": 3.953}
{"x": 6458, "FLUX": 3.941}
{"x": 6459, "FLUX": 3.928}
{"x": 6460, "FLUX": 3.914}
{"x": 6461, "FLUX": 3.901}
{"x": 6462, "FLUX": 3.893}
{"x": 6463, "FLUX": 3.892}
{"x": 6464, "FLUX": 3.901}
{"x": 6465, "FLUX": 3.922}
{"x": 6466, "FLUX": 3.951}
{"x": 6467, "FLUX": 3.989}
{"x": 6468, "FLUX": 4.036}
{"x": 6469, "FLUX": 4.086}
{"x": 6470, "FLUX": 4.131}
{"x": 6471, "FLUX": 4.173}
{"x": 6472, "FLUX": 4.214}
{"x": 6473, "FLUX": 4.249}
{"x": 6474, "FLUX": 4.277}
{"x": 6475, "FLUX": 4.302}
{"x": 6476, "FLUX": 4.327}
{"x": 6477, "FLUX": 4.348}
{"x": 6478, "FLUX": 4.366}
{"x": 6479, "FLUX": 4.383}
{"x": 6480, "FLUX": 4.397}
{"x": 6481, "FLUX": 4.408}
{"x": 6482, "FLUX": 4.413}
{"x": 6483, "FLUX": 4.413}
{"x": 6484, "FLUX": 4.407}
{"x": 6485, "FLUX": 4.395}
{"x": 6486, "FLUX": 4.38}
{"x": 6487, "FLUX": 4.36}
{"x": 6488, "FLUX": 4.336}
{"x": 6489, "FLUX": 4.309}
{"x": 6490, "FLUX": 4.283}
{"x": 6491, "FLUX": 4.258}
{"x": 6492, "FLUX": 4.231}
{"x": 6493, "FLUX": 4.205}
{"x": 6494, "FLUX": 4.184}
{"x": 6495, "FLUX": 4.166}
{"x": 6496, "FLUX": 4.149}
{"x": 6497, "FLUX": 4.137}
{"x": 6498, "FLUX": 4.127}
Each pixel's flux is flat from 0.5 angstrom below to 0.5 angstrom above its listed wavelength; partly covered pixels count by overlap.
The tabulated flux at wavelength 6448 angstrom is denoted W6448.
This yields 4.216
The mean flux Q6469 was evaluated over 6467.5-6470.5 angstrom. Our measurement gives 4.08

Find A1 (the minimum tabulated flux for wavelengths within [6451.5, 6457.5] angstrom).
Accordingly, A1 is 3.953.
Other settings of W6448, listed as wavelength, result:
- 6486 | 4.38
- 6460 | 3.914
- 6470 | 4.131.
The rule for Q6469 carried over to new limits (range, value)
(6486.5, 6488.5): 4.35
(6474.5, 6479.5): 4.35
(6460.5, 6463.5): 3.9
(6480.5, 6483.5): 4.41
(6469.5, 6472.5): 4.17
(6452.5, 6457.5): 3.98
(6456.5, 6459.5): 3.94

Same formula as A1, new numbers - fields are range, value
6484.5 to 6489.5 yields 4.309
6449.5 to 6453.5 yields 4.022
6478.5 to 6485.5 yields 4.383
